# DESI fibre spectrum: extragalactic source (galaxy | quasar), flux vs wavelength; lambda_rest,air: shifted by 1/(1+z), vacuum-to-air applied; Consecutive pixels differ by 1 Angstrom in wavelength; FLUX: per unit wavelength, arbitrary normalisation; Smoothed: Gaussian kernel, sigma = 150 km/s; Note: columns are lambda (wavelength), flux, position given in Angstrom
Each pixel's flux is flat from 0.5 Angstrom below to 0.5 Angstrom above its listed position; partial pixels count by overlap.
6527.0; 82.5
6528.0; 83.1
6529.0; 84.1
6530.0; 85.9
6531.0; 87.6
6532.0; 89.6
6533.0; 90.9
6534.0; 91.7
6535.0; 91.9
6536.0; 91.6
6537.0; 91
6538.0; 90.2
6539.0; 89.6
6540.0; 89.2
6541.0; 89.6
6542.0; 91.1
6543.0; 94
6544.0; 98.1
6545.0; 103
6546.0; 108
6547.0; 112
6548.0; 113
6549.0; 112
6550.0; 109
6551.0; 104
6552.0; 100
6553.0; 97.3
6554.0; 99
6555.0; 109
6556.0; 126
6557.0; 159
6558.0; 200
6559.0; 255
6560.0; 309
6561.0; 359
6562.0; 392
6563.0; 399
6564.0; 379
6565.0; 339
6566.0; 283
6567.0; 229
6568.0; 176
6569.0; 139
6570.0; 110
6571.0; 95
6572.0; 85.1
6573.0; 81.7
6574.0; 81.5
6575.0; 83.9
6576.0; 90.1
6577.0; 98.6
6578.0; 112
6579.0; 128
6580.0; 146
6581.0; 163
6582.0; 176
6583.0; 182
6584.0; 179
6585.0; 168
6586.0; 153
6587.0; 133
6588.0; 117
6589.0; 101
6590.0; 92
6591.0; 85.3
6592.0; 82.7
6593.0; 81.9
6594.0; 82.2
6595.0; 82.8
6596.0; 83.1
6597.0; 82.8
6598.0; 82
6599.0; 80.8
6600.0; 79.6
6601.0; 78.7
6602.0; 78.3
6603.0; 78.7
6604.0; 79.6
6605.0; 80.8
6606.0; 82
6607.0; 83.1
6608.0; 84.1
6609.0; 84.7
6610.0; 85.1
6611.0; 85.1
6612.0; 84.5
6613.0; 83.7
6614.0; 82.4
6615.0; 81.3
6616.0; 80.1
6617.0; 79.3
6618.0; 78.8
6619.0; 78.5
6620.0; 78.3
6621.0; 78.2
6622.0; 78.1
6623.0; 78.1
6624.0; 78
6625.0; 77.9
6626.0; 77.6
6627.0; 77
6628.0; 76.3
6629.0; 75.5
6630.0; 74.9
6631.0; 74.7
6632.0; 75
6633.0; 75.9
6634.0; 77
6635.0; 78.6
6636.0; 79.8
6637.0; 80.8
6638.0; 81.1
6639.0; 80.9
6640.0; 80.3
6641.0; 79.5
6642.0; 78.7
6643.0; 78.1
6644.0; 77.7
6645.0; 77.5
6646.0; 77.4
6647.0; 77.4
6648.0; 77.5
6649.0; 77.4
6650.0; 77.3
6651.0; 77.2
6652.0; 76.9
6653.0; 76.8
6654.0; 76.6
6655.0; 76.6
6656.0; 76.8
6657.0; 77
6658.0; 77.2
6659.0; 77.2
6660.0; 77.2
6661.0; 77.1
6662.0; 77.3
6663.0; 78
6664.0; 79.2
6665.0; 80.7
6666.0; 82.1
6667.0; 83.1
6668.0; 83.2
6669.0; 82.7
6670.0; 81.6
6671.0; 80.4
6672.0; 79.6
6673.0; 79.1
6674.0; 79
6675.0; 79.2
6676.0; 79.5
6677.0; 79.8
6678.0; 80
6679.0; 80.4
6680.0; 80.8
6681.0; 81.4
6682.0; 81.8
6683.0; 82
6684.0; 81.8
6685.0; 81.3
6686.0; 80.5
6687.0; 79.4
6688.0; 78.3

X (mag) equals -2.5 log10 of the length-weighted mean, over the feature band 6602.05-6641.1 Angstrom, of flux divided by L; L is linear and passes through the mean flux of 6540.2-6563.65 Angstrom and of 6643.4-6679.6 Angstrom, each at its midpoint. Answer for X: 0.34 mag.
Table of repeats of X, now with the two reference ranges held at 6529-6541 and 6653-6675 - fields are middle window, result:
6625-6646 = 0.05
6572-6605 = -0.24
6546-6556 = -0.21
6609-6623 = 0.03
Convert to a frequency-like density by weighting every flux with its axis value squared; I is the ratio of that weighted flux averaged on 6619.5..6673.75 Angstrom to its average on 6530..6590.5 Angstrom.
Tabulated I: 0.6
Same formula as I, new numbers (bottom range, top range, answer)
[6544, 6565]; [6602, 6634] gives 0.43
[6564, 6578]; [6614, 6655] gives 0.52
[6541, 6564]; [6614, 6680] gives 0.48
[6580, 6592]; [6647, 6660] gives 0.57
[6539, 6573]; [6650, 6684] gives 0.48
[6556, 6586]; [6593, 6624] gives 0.43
